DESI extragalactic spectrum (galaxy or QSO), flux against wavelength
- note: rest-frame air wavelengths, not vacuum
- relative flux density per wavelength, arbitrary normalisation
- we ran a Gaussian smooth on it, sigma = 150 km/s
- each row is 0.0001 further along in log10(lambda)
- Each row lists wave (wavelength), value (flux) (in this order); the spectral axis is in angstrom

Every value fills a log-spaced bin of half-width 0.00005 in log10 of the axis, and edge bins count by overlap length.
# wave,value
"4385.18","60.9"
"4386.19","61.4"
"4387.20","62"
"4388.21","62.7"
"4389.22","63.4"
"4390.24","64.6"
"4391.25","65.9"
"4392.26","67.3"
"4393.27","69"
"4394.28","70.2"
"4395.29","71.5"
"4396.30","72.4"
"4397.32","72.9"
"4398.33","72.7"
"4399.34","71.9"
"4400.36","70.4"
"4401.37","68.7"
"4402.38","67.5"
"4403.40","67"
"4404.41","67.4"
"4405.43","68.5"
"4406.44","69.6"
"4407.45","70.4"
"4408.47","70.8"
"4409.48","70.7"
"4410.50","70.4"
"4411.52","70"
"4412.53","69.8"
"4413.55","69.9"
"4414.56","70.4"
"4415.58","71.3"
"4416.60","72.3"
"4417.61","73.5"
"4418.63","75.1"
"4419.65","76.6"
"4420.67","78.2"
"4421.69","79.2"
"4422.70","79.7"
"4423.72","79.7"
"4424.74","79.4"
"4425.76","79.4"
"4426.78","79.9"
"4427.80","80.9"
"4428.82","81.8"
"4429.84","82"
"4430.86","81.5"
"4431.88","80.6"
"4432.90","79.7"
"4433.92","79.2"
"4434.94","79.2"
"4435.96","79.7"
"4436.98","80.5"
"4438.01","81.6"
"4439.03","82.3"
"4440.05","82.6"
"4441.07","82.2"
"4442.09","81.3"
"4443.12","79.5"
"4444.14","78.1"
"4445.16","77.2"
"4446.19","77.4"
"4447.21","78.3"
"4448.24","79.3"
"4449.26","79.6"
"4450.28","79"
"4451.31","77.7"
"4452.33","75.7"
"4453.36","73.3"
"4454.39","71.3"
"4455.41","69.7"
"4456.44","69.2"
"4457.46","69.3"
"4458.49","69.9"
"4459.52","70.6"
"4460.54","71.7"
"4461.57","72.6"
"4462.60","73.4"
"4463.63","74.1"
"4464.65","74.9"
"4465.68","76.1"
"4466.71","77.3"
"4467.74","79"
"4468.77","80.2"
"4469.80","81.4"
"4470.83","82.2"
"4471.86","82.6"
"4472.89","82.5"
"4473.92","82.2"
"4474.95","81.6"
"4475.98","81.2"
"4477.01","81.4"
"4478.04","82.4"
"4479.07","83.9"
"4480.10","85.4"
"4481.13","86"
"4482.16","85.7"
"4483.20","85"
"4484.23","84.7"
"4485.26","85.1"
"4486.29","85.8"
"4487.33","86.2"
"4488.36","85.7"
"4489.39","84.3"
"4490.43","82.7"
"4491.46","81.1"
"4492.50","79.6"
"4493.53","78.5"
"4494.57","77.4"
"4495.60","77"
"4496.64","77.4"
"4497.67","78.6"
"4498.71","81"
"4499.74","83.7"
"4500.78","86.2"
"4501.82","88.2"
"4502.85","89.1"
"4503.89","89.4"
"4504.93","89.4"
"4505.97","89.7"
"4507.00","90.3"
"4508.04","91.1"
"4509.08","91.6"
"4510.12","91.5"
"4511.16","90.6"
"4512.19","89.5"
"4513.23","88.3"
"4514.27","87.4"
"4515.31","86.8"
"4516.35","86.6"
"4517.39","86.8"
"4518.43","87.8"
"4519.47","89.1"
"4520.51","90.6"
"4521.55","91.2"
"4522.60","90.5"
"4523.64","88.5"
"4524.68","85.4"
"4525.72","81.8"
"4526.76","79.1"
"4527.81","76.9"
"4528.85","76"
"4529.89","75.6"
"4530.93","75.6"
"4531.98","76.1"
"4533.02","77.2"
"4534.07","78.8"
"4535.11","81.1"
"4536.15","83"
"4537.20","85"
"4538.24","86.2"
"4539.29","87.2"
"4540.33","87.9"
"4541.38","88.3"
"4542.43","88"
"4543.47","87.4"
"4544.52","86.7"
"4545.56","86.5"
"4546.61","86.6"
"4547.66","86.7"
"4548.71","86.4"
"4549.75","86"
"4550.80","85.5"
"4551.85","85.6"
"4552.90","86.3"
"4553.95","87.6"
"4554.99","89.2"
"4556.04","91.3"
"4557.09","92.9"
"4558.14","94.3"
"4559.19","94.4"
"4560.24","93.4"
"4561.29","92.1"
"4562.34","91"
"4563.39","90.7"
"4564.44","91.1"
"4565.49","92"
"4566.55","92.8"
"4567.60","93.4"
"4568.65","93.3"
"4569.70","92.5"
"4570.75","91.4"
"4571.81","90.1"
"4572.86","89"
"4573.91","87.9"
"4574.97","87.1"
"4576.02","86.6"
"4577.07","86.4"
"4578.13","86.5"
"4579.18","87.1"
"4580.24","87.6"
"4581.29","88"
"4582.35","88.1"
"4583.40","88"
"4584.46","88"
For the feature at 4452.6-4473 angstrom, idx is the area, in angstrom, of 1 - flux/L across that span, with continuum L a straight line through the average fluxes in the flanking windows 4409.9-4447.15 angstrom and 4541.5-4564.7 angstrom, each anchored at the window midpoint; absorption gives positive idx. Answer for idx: 1.5 angstrom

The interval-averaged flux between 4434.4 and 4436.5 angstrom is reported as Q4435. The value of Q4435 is 79.6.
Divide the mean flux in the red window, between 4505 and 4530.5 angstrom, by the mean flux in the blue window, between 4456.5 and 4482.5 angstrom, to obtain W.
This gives 1.11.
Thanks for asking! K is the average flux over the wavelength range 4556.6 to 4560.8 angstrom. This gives 93.7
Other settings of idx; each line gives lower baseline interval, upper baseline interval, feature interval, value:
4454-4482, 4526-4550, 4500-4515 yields -1.61 angstrom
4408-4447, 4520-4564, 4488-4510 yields -0.45 angstrom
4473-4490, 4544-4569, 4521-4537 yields 1.19 angstrom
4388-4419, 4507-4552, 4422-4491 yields -2.91 angstrom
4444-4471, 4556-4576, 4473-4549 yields -1.36 angstrom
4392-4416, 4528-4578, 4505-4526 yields -1.52 angstrom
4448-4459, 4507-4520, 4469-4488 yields -0.81 angstrom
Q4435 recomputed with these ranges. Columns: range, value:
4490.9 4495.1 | 79.2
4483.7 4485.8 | 85.2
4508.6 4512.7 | 90.9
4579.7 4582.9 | 87.9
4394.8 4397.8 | 72.1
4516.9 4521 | 88.6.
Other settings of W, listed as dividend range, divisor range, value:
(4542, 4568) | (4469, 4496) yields 1.08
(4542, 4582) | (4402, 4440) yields 1.18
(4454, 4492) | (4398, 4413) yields 1.14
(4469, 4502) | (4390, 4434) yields 1.13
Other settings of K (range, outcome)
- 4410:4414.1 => 70.1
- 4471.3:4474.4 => 82.4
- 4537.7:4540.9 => 87.1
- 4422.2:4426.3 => 79.5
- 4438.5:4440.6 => 82.7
